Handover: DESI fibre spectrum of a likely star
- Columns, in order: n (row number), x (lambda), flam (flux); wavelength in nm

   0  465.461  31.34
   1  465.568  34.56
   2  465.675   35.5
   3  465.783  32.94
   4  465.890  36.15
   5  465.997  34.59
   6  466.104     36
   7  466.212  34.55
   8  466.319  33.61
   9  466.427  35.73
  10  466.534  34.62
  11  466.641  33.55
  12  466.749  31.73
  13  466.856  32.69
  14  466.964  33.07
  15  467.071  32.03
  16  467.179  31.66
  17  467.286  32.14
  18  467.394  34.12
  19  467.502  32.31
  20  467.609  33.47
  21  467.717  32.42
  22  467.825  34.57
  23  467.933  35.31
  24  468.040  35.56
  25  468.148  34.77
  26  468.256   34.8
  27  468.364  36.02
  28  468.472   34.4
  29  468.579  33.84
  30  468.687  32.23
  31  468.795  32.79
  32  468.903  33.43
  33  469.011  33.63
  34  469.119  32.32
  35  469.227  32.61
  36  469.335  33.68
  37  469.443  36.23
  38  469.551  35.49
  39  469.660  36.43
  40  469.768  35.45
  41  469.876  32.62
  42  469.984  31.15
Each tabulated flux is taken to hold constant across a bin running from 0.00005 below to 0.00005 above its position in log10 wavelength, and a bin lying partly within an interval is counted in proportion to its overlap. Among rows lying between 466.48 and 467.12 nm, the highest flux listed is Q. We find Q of 34.62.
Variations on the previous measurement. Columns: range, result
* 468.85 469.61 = 36.23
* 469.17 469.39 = 33.68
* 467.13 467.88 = 34.57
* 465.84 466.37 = 36.15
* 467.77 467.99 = 35.31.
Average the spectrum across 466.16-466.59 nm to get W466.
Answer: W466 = 34.7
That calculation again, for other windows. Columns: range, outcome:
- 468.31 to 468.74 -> 34.2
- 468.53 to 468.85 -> 32.9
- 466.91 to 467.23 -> 32.2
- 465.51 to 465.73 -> 34.9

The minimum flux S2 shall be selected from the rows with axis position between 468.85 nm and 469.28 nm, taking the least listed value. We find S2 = 32.32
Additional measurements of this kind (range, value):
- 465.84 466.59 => 33.61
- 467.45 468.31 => 32.31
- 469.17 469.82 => 32.61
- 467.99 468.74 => 32.23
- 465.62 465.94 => 32.94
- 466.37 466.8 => 31.73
